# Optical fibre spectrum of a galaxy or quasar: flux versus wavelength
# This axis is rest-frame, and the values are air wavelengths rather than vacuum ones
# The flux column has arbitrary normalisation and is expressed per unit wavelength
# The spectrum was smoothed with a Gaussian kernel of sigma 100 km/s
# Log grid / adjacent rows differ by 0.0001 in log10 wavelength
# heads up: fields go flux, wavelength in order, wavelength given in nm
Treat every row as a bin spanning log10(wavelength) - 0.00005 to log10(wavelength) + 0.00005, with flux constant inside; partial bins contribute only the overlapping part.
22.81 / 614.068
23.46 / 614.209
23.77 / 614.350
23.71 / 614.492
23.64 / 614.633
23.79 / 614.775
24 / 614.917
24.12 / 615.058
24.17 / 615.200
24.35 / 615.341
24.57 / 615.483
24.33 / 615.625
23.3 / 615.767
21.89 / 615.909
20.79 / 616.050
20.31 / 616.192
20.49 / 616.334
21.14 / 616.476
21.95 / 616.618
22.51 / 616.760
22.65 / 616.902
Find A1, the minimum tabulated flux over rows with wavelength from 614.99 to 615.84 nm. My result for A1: 23.3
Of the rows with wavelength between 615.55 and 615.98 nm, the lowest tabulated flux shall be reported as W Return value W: 21.89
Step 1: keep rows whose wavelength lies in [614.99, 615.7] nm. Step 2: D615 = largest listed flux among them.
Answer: 24.57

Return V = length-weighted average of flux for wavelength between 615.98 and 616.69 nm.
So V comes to 20.9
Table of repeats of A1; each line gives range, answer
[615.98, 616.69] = 20.31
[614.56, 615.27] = 23.64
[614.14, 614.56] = 23.46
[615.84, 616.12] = 20.79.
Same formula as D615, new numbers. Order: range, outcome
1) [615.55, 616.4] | 24.33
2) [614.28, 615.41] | 24.35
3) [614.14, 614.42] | 23.77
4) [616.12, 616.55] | 21.14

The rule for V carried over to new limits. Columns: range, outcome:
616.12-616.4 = 20.4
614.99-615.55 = 24.3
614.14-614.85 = 23.7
